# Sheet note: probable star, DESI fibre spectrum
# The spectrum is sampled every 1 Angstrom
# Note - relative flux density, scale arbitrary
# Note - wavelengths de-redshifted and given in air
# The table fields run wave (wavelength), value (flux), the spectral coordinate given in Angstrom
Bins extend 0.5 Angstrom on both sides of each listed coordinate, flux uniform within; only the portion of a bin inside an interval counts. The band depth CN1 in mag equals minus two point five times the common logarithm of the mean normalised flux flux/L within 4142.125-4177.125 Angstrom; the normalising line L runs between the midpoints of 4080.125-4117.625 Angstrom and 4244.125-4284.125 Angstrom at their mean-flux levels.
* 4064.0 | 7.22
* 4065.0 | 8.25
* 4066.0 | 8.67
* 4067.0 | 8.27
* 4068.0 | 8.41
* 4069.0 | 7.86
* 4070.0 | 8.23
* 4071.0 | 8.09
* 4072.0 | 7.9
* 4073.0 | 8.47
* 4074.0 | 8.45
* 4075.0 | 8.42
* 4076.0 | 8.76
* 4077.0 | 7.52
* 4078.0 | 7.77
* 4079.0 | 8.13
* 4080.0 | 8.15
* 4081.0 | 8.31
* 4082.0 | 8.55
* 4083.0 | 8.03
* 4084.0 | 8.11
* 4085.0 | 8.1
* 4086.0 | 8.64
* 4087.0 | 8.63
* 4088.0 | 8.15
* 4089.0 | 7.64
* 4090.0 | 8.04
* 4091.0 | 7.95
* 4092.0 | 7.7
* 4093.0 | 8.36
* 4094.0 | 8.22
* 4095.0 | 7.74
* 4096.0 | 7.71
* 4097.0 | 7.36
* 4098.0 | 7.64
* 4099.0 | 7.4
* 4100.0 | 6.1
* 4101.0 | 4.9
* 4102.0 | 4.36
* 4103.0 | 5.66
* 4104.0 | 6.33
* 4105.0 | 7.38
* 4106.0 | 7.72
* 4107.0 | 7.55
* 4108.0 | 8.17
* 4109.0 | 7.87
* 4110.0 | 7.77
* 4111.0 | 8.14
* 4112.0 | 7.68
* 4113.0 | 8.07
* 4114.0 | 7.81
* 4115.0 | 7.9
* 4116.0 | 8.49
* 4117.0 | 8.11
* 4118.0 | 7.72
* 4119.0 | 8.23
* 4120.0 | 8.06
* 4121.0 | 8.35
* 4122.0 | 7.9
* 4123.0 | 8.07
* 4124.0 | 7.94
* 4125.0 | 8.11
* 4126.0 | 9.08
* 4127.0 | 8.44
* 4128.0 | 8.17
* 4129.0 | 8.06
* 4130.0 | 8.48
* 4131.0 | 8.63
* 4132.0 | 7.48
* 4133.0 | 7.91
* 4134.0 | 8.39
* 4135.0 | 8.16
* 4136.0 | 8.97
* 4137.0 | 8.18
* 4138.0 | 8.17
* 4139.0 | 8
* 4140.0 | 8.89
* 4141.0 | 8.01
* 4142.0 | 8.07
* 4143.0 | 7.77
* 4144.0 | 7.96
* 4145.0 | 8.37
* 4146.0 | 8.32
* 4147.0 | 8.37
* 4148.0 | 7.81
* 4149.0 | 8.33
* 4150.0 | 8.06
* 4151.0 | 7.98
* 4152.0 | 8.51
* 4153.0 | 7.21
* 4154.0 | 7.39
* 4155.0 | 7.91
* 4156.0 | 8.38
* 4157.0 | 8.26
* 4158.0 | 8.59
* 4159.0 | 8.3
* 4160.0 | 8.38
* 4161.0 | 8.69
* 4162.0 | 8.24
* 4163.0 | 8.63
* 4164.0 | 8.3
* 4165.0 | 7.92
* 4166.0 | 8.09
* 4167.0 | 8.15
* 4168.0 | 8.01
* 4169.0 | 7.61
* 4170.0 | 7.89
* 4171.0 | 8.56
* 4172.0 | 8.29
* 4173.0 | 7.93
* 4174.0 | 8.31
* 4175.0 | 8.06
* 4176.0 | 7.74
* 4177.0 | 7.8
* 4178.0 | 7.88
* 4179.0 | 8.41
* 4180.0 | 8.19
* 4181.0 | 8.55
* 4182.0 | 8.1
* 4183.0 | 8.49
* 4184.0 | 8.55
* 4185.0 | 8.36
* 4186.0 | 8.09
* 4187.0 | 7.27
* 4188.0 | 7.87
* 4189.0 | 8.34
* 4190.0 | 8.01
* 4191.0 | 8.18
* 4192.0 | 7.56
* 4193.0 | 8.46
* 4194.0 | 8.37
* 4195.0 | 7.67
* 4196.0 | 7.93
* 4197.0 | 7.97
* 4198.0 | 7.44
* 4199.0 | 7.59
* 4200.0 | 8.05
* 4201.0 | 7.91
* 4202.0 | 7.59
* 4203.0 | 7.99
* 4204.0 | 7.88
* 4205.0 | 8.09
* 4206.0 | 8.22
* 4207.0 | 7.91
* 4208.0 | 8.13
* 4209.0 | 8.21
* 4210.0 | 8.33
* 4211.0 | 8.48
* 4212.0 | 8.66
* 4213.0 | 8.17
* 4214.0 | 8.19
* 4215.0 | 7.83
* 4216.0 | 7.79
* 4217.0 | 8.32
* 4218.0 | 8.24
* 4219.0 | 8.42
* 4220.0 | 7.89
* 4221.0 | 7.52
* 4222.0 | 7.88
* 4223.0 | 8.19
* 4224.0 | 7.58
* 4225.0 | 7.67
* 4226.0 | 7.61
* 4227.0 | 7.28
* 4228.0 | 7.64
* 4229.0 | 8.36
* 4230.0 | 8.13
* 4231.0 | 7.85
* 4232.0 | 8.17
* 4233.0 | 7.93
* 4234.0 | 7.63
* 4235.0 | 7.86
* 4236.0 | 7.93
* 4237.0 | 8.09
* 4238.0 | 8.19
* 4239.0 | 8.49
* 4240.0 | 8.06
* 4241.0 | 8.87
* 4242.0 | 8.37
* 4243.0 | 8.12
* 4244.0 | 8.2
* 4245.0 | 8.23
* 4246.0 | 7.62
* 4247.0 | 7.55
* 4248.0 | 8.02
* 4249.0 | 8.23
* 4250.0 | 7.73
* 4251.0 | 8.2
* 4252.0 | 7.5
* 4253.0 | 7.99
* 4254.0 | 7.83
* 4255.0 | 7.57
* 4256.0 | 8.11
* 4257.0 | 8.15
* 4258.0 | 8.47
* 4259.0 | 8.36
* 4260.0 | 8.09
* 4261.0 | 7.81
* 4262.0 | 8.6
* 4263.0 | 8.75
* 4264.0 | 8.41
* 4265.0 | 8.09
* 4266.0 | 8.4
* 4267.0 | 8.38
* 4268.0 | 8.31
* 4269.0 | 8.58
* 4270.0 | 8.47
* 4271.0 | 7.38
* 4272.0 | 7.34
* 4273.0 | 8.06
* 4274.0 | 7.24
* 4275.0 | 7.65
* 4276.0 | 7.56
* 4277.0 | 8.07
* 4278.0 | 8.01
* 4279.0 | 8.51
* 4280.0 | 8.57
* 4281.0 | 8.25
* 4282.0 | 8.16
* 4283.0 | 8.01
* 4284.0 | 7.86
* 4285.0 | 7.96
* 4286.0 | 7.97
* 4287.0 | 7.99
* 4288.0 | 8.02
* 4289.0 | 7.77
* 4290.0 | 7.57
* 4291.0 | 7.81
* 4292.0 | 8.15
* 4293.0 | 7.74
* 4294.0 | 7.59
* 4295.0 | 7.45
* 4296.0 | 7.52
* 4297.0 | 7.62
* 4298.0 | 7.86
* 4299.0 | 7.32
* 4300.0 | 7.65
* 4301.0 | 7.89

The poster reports -0.05 mag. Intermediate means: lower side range 7.63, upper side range 8.06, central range 8.12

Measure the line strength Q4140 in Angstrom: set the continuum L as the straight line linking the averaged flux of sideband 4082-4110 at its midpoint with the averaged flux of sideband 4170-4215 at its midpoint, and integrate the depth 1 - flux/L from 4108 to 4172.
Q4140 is -3.2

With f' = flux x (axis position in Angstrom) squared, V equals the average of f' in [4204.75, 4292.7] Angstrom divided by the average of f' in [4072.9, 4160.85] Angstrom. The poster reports 1.08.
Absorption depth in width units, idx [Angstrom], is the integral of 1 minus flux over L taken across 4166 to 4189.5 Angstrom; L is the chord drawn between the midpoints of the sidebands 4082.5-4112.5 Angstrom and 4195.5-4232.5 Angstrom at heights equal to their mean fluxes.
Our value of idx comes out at -0.8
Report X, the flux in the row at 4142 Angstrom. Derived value 8.07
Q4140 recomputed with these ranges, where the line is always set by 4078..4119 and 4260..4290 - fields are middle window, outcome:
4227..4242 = -0.2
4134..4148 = -0.9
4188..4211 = -0.3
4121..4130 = -0.6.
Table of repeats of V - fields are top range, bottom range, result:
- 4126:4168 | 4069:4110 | 1.09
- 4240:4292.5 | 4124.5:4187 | 1.04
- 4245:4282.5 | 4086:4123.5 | 1.14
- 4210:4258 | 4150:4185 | 1.01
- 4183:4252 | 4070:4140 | 1.07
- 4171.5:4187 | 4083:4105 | 1.15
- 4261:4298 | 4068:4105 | 1.14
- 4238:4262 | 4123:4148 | 1.04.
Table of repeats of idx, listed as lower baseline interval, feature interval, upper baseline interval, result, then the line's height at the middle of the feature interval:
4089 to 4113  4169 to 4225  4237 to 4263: -1.6 Angstrom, 7.83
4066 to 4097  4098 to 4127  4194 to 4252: 2.0 Angstrom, 8.11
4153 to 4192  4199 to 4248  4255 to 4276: 0.6 Angstrom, 8.12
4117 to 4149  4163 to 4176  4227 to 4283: 0.1 Angstrom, 8.16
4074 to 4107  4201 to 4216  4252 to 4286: -0.3 Angstrom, 7.92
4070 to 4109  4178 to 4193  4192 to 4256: -0.4 Angstrom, 7.91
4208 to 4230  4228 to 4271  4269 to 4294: -0.8 Angstrom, 7.97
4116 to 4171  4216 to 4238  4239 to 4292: 0.5 Angstrom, 8.1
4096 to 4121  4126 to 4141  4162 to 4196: -1.3 Angstrom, 7.64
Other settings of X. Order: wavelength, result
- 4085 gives 8.1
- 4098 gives 7.64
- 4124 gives 7.94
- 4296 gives 7.52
